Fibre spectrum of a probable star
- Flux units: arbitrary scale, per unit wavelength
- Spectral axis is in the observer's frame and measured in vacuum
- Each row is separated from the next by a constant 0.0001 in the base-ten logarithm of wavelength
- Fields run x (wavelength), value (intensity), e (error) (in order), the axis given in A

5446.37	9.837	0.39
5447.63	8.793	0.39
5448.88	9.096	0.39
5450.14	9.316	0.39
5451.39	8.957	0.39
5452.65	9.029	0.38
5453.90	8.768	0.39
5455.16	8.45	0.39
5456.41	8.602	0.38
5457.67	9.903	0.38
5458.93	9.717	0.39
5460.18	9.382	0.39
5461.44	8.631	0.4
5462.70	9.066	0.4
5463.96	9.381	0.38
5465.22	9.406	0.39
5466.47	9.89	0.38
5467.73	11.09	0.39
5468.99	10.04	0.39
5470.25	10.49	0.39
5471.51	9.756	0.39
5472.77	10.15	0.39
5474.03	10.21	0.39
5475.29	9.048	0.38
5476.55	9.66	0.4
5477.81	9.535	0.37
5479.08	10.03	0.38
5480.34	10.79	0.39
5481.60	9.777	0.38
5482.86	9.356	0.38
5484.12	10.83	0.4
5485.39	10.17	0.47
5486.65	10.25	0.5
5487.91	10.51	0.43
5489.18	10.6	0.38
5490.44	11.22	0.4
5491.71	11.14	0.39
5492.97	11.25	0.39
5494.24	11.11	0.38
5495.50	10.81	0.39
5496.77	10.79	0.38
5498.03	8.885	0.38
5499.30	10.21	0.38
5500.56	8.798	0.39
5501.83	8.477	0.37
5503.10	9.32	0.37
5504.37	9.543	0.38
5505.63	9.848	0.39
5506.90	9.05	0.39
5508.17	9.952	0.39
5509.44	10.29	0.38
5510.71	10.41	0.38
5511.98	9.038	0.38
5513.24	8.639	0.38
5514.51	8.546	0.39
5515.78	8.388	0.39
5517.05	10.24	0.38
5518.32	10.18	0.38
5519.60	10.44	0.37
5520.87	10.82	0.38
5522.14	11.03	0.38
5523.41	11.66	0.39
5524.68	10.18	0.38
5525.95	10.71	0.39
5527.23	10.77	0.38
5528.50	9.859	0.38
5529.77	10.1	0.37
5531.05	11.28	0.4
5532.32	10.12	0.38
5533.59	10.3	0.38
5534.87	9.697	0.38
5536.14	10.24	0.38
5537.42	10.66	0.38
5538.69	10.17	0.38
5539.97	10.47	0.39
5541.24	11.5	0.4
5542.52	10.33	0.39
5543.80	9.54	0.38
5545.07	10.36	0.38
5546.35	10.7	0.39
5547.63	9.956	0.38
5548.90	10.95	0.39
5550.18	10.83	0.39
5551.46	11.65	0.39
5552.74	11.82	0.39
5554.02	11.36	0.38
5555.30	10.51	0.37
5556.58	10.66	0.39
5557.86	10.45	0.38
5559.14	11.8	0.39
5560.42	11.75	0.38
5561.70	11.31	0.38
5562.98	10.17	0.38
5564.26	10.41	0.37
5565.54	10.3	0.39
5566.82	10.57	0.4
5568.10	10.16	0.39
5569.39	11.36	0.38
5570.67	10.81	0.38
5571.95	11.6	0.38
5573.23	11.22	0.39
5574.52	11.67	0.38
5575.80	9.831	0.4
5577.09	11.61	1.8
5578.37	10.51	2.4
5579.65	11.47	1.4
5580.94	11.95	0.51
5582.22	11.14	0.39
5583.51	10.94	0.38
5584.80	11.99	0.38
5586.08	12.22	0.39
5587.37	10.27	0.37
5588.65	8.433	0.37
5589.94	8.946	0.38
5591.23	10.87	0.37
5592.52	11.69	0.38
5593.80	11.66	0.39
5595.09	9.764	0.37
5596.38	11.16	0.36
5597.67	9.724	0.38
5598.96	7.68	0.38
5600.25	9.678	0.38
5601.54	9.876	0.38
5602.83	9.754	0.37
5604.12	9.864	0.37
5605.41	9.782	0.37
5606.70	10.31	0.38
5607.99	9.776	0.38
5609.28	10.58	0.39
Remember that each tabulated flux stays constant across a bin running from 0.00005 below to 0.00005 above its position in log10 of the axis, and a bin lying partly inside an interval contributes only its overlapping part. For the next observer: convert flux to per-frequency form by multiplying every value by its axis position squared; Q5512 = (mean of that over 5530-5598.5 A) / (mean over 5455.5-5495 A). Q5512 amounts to 1.1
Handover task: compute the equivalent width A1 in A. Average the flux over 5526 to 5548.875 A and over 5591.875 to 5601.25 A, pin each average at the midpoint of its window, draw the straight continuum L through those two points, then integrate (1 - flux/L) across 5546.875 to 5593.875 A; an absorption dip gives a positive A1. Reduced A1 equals -3.0 A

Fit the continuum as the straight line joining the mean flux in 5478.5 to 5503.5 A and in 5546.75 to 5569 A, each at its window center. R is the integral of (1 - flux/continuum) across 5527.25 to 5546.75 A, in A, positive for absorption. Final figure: 0.5 A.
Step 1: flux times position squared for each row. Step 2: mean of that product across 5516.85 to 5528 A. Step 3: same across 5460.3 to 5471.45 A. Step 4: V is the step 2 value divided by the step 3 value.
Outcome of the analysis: 1.1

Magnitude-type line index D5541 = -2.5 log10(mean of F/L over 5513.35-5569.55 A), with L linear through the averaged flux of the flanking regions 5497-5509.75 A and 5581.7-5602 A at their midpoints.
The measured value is -0.07 mag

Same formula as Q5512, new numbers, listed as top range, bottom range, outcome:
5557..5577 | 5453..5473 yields 1.19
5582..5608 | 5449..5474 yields 1.13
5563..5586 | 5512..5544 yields 1.10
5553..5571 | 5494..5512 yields 1.14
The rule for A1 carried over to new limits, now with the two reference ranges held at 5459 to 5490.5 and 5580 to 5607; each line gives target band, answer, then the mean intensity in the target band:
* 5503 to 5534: 0.2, 10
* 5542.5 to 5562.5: -1.3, 10.9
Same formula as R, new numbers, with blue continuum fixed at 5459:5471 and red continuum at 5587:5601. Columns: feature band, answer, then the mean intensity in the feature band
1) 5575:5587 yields -1.6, 11.3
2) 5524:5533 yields -0.5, 10.4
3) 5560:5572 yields -1.0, 10.8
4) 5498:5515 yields 0.7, 9.38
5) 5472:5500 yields -1.5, 10.3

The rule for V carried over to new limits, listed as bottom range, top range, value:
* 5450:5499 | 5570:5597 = 1.15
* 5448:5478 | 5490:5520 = 1.05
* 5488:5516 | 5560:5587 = 1.15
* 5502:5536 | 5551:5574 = 1.12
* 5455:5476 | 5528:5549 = 1.10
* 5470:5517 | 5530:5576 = 1.11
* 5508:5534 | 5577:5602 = 1.07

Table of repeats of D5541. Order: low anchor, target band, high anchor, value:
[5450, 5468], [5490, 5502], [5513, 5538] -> -0.057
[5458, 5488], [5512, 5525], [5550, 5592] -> 0.043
